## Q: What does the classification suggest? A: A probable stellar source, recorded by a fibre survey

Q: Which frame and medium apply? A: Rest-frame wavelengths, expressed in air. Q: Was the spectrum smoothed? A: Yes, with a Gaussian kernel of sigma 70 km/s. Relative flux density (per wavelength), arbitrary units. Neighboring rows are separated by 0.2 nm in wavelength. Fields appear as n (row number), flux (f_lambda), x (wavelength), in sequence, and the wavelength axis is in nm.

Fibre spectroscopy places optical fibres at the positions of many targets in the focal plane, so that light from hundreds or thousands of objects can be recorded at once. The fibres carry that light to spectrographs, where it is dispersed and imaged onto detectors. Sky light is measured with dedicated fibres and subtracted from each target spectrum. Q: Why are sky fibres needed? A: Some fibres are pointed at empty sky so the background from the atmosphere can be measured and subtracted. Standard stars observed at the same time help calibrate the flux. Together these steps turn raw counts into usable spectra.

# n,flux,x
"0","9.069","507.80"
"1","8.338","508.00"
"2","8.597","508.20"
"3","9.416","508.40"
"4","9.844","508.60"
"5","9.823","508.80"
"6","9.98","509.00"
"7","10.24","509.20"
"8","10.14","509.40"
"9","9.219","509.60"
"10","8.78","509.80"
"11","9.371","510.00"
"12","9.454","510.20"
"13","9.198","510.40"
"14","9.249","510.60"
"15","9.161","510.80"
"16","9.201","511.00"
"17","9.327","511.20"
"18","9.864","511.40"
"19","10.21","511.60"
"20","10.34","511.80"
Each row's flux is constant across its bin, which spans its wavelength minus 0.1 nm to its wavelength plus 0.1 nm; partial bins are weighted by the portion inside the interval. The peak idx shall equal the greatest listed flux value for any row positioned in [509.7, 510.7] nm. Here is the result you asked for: 9.454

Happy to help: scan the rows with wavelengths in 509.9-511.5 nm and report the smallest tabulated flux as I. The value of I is 9.161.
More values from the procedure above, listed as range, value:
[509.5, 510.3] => 8.78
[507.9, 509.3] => 8.338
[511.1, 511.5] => 9.327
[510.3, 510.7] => 9.198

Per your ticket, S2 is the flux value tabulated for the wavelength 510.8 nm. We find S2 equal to 9.161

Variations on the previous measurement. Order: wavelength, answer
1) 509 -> 9.98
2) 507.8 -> 9.069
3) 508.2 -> 8.597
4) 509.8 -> 8.78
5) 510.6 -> 9.249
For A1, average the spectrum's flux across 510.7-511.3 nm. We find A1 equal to 9.23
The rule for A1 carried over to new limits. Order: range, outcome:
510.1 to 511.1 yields 9.25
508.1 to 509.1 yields 9.53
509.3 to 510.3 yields 9.39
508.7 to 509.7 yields 9.88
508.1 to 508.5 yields 9.01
